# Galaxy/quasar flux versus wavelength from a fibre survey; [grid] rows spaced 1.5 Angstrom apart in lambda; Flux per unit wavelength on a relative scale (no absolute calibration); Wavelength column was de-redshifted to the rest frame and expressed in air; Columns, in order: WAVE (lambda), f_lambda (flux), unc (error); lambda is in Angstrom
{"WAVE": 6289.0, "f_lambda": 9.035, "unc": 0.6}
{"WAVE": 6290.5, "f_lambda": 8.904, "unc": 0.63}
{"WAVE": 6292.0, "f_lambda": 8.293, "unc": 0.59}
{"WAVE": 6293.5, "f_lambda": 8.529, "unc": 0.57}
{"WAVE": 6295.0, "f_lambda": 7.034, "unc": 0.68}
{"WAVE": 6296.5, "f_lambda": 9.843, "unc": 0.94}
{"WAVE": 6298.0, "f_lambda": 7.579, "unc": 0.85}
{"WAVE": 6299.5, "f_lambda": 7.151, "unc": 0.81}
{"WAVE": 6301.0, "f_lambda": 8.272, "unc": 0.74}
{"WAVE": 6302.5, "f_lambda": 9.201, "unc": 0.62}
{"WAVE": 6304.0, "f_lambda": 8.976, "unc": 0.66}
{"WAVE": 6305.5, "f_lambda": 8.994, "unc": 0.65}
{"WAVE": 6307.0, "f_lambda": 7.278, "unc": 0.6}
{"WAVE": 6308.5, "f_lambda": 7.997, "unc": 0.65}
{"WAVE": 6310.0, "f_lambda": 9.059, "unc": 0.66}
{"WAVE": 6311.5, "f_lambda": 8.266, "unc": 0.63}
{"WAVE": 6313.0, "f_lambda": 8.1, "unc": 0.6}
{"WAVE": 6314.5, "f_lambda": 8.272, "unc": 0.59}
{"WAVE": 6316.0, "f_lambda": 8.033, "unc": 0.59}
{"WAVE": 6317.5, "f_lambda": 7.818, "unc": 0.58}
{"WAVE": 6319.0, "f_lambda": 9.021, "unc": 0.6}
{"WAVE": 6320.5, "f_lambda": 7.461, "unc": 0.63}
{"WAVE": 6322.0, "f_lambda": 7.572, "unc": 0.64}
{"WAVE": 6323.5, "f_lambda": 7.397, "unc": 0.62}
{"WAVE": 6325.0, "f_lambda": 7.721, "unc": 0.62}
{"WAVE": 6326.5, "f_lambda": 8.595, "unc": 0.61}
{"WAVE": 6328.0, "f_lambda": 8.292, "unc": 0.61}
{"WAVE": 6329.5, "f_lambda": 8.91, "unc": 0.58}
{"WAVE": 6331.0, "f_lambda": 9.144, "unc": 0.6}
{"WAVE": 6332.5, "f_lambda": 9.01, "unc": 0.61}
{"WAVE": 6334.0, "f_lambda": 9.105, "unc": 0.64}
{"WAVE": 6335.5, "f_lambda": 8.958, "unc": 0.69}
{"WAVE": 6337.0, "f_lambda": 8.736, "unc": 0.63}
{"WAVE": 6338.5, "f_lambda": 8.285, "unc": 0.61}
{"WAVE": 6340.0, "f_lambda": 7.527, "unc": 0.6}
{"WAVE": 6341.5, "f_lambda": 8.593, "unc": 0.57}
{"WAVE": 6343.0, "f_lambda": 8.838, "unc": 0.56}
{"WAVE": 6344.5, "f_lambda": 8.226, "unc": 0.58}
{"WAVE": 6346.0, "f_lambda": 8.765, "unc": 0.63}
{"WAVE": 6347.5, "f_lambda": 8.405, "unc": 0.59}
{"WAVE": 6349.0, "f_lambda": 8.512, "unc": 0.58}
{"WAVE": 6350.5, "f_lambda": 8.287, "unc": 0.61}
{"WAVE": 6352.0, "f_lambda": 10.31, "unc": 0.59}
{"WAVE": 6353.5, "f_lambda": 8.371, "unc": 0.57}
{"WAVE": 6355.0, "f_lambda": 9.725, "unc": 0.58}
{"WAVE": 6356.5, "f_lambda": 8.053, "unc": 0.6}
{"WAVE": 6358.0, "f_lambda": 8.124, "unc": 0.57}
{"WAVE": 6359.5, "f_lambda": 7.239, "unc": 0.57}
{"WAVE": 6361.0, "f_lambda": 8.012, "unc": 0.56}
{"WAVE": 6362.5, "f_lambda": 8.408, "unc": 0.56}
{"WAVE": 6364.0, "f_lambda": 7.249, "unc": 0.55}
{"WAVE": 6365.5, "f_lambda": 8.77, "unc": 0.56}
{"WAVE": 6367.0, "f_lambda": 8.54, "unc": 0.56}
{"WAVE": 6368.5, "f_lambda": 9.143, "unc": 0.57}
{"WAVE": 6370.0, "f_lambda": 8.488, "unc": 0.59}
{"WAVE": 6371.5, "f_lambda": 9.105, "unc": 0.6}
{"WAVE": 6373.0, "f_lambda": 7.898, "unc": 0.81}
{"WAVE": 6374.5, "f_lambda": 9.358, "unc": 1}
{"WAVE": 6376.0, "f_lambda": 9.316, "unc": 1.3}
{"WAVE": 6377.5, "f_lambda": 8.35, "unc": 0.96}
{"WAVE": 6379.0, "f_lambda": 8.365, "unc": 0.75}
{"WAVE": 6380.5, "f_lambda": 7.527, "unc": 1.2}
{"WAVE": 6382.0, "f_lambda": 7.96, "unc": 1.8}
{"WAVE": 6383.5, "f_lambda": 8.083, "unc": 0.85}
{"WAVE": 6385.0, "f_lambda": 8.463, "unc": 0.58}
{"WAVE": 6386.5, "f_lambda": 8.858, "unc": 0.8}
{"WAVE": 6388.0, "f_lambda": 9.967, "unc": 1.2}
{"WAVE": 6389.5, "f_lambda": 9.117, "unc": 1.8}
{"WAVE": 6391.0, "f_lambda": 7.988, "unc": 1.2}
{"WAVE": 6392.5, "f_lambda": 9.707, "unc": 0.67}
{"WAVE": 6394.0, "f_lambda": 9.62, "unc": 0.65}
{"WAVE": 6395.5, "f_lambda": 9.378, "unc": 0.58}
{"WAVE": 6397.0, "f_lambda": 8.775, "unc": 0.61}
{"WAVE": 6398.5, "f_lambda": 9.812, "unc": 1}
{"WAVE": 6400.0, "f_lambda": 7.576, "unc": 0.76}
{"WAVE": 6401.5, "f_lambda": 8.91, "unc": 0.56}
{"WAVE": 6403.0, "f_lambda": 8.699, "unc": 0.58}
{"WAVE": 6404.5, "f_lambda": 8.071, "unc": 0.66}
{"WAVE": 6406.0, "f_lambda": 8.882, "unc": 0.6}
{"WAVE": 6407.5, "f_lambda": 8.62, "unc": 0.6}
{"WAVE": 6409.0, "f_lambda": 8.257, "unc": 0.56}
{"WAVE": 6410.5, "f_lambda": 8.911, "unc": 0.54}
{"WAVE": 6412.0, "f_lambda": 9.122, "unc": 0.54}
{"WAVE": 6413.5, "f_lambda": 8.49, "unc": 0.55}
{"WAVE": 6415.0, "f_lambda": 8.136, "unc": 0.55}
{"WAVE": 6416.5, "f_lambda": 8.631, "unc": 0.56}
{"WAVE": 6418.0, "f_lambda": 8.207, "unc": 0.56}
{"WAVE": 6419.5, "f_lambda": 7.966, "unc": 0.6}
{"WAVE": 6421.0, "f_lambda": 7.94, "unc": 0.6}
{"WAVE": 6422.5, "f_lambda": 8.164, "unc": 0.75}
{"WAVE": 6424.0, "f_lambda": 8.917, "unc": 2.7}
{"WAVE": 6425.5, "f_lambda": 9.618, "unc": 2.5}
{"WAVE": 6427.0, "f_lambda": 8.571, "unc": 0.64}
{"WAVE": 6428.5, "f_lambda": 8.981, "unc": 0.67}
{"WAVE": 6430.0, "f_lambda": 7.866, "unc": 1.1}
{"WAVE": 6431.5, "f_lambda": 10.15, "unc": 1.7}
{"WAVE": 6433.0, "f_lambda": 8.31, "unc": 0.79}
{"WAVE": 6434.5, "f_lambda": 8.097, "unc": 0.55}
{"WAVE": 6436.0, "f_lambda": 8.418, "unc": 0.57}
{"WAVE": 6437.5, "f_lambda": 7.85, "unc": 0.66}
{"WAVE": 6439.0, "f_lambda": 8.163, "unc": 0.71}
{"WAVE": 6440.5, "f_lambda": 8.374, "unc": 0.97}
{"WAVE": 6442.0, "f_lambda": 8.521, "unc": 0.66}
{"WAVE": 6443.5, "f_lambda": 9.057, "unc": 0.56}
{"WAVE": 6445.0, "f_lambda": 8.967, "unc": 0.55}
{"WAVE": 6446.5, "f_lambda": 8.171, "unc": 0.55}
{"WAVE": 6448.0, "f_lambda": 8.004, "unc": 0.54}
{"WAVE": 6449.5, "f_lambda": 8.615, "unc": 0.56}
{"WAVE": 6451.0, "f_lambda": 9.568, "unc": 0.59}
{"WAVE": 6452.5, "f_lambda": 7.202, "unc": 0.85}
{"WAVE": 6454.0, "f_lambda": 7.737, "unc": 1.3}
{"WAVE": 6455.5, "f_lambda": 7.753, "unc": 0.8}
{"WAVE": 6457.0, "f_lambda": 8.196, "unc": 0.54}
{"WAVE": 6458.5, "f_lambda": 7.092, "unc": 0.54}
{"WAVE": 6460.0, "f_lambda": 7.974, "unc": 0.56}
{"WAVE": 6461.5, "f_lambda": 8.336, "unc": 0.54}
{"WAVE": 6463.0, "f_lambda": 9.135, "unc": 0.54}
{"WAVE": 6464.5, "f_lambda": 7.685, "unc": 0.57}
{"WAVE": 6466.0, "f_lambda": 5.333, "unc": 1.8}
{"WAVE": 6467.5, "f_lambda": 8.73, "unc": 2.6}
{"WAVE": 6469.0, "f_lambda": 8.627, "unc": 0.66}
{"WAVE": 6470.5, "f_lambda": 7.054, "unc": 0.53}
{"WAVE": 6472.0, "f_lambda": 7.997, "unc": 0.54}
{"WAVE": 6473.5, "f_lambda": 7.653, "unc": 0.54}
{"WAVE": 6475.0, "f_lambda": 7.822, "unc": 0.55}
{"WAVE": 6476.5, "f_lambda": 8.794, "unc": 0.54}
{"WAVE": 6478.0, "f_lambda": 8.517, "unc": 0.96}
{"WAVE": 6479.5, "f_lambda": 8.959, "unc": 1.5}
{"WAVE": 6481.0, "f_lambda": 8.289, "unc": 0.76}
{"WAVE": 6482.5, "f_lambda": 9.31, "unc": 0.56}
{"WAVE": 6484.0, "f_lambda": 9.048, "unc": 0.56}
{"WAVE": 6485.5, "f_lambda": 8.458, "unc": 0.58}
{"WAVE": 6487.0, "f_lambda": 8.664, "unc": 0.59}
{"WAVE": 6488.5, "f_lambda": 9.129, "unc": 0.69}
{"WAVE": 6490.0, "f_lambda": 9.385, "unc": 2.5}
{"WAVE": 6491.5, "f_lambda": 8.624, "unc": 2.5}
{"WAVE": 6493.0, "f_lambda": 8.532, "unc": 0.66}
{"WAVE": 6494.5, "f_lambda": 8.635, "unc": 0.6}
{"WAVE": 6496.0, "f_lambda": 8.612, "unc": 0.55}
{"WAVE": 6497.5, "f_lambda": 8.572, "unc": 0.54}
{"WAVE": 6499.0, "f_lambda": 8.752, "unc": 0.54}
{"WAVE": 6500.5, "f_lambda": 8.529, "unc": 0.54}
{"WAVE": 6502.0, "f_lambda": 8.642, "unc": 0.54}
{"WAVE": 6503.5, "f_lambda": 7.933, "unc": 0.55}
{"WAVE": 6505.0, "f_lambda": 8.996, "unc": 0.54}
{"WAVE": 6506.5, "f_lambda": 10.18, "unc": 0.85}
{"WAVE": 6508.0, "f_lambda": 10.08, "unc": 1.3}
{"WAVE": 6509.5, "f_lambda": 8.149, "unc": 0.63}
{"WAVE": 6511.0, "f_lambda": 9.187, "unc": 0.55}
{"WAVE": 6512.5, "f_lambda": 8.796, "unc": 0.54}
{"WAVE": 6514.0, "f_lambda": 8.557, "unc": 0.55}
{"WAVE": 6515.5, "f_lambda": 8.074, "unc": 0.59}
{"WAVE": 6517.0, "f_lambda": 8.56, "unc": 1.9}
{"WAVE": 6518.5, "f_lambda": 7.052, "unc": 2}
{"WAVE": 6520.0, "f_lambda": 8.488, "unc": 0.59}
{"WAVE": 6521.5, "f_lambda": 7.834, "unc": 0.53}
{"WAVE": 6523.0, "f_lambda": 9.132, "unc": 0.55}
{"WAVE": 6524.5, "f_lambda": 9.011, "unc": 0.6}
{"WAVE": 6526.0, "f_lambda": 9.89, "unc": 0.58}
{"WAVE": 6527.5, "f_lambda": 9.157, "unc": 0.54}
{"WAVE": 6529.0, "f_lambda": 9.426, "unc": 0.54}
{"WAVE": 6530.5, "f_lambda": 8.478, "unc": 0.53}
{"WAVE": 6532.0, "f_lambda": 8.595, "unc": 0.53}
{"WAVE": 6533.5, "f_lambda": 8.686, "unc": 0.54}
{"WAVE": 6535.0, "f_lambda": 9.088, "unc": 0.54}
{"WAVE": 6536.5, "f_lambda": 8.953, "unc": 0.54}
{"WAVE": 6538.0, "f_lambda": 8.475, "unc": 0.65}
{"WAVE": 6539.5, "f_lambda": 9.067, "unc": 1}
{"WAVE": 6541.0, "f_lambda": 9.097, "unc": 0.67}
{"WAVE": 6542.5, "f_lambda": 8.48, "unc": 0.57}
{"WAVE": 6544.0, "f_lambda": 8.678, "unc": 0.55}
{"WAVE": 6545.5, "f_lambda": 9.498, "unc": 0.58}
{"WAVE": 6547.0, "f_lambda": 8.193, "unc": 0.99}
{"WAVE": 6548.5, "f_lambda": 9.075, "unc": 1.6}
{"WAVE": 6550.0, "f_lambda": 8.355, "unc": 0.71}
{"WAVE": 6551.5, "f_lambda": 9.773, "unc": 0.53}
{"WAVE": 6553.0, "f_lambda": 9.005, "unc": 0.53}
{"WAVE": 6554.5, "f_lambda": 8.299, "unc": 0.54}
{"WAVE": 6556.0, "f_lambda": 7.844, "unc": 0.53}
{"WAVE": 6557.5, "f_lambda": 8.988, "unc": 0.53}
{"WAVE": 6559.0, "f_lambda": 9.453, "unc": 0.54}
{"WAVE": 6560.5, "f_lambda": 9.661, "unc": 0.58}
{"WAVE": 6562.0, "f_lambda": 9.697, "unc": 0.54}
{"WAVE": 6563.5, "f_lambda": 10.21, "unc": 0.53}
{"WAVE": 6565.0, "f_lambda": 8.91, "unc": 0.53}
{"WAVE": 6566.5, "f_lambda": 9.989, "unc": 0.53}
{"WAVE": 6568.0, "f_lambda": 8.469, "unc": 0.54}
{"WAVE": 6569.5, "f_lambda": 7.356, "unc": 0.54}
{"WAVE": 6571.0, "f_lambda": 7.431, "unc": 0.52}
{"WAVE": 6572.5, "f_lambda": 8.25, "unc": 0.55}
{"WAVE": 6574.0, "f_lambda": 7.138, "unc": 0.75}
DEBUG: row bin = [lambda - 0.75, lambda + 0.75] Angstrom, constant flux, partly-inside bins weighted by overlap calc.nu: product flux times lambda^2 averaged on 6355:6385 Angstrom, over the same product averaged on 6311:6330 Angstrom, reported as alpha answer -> 1.05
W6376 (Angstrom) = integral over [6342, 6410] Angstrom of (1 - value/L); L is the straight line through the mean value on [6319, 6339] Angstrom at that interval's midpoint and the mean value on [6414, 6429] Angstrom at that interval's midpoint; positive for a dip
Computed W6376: -1.3 Angstrom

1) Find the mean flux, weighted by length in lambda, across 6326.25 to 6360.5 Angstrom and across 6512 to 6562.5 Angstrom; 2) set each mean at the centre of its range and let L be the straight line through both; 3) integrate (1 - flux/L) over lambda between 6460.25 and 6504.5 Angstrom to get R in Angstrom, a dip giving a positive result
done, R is 1.7 Angstrom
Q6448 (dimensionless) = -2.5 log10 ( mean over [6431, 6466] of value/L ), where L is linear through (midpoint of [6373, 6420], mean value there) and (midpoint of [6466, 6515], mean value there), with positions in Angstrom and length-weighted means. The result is 0.051 mag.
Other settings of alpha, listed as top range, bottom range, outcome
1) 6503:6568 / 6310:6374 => 1.12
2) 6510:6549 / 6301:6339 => 1.11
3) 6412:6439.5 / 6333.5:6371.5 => 1.02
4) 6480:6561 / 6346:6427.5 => 1.07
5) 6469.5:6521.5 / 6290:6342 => 1.09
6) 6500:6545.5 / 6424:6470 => 1.08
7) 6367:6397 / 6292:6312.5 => 1.08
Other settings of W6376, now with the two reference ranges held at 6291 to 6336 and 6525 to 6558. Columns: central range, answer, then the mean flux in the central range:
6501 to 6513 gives -0.3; 8.99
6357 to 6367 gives 0.5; 8.01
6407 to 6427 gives 0.1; 8.54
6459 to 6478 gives 1.7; 7.94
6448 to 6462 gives 1.0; 8.04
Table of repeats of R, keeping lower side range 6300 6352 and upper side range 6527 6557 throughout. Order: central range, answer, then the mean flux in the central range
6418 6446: 0.2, 8.54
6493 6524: 0.4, 8.64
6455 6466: 1.0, 7.85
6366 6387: 0.0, 8.53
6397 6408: -0.1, 8.66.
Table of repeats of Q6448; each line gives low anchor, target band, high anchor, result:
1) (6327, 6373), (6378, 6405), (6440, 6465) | -0.035 mag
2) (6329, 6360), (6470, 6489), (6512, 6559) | 0.033 mag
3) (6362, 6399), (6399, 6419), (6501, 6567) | 0.031 mag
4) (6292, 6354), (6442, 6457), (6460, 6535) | 0.023 mag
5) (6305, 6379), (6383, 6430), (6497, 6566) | -0.016 mag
